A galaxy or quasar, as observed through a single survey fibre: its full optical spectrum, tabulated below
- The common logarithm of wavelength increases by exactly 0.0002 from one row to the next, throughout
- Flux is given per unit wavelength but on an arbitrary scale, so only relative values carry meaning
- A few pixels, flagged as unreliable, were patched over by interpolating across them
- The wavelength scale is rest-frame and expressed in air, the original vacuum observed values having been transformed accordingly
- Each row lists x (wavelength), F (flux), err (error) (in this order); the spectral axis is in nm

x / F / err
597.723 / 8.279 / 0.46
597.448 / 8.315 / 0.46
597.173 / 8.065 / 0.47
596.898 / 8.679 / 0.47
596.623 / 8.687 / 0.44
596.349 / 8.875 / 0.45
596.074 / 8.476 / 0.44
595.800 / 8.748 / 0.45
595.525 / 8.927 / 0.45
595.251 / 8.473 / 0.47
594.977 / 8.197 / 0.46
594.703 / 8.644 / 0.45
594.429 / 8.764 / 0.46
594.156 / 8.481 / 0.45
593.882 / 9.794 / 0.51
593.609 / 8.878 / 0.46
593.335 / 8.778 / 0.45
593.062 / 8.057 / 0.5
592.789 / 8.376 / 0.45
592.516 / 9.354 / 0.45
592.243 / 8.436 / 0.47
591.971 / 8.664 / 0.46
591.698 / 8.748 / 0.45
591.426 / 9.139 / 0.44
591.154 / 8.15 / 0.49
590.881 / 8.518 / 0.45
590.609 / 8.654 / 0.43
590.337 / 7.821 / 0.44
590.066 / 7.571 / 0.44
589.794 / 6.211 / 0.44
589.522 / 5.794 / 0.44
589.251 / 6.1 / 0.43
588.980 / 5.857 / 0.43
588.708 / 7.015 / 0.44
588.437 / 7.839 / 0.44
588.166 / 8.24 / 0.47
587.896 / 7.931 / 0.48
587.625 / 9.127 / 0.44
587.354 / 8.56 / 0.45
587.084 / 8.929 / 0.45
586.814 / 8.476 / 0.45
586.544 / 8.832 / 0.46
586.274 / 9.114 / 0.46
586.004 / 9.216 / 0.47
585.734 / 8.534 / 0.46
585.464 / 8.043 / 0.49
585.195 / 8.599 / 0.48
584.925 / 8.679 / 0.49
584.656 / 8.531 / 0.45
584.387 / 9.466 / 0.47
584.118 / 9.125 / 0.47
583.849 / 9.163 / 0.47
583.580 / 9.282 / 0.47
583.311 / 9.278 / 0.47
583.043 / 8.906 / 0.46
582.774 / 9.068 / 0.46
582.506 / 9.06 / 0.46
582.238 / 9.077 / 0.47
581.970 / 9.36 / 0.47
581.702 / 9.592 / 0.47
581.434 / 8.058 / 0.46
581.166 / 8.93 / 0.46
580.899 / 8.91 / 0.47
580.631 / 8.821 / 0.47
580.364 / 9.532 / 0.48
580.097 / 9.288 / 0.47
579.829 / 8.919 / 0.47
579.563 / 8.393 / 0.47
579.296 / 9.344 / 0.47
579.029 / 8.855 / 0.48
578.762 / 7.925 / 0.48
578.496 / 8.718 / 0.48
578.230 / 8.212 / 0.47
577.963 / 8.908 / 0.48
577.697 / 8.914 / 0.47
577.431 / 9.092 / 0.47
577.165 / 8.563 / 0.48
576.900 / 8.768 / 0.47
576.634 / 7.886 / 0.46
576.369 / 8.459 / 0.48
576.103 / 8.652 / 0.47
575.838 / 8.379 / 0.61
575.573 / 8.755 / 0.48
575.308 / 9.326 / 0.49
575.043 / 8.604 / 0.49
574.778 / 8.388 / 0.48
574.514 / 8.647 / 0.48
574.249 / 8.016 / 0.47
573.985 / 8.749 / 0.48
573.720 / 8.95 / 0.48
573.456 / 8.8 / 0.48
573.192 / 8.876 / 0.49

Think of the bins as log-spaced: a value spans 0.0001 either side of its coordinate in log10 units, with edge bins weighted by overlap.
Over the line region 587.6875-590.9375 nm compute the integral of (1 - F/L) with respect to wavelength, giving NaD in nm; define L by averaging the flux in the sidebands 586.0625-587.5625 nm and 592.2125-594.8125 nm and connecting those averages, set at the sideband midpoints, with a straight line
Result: 0.55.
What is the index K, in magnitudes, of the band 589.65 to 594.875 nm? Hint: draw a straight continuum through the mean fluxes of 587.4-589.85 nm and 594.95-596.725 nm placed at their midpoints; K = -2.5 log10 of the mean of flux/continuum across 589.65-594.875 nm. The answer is -0.07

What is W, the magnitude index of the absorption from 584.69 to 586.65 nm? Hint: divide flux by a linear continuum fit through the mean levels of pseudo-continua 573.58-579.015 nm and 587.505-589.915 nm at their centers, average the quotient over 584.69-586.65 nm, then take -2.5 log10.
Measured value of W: -0.165 mag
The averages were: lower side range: 8.6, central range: 8.7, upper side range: 7.12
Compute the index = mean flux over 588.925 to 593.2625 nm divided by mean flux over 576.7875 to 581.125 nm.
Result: 0.89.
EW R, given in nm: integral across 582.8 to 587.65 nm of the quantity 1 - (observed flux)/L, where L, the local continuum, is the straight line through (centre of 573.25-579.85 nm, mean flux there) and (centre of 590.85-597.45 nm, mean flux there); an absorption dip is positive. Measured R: -0.127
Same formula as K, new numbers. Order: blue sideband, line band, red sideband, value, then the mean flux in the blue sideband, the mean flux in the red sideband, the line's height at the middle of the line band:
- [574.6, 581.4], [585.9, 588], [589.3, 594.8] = -0.04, 8.73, 8.31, 8.46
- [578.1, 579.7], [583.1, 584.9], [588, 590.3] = -0.18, 8.58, 6.89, 7.74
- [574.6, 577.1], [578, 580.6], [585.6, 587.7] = -0.02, 8.58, 8.84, 8.67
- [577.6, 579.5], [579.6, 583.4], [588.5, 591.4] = -0.09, 8.68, 7.26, 8.31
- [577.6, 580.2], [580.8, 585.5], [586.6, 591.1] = -0.09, 8.74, 7.69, 8.29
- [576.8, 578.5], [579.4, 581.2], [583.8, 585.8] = -0.03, 8.74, 8.76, 8.75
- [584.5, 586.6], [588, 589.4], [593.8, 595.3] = 0.23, 8.7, 8.7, 8.7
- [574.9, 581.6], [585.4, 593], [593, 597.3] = 0.07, 8.73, 8.67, 8.69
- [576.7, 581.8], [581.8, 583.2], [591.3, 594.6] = -0.04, 8.81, 8.79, 8.8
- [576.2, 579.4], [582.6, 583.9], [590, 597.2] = -0.06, 8.63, 8.61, 8.62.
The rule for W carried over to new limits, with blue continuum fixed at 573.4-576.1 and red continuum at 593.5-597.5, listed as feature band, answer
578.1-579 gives 0.04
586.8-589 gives 0.08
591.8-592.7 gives -0.02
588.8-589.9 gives 0.40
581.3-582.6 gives -0.04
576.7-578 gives -0.02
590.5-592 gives 0.00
